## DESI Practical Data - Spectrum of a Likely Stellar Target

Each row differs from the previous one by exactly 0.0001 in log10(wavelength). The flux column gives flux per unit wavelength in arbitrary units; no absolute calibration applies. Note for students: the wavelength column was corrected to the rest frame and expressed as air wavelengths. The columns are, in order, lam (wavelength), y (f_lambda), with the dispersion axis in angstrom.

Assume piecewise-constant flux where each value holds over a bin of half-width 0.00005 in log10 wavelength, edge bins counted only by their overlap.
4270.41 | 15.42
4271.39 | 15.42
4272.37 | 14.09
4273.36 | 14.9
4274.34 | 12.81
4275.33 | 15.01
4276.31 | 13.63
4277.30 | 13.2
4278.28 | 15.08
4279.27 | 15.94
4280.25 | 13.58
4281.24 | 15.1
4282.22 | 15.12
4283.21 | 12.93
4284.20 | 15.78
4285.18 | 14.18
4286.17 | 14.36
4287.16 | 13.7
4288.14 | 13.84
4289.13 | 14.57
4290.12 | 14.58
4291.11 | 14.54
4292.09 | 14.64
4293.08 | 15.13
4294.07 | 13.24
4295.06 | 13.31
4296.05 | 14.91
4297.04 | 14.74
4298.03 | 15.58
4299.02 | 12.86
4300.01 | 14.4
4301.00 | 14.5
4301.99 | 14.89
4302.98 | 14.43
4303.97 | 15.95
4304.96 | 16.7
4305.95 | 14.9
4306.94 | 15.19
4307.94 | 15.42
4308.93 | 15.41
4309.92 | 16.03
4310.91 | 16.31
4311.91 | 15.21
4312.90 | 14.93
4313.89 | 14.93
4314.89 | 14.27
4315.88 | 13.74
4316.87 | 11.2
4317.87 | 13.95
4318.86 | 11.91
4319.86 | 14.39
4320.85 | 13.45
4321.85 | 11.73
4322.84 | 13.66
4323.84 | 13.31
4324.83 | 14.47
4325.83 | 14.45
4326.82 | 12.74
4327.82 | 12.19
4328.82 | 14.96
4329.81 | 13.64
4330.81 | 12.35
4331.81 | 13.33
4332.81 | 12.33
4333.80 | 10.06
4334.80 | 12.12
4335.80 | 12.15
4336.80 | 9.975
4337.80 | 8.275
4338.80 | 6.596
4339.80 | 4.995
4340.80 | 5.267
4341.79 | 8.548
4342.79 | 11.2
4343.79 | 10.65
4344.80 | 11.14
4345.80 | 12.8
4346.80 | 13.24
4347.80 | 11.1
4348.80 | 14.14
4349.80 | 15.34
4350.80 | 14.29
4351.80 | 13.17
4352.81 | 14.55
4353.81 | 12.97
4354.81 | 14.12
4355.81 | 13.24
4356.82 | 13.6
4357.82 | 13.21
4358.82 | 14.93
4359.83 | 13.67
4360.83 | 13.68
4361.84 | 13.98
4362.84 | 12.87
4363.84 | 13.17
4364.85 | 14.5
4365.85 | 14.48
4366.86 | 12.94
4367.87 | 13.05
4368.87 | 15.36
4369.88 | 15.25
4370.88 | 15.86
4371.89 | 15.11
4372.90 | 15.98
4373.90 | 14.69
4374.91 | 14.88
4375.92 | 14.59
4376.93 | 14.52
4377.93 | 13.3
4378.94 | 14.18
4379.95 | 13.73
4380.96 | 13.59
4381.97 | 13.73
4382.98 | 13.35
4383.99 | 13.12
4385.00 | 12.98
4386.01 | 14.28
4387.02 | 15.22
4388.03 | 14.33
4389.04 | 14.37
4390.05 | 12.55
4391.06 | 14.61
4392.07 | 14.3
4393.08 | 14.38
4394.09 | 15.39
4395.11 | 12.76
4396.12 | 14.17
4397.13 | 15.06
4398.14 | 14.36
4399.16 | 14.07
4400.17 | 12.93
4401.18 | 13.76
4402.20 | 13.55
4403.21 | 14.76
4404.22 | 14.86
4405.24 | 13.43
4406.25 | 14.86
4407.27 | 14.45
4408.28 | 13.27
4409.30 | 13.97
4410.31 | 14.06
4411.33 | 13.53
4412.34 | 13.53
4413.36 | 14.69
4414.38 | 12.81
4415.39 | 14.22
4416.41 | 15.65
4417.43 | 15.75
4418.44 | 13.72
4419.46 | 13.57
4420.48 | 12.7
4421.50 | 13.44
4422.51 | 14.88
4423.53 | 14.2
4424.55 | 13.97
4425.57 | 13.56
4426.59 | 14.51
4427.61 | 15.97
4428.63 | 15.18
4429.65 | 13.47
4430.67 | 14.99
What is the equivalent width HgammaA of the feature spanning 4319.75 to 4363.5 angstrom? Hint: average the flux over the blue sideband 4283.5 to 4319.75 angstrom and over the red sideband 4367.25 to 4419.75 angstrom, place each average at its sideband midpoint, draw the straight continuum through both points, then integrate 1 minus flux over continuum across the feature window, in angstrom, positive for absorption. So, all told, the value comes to 6.3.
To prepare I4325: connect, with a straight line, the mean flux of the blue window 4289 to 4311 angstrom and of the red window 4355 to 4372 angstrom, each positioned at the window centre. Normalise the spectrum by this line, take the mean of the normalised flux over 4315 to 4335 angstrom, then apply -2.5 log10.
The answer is 0.12 mag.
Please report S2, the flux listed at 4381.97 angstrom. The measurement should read 13.73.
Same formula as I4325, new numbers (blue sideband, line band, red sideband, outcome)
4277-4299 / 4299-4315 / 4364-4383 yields -0.054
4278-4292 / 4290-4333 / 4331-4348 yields -0.147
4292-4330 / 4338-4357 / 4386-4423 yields 0.227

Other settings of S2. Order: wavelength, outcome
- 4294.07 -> 13.24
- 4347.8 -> 11.1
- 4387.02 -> 15.22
